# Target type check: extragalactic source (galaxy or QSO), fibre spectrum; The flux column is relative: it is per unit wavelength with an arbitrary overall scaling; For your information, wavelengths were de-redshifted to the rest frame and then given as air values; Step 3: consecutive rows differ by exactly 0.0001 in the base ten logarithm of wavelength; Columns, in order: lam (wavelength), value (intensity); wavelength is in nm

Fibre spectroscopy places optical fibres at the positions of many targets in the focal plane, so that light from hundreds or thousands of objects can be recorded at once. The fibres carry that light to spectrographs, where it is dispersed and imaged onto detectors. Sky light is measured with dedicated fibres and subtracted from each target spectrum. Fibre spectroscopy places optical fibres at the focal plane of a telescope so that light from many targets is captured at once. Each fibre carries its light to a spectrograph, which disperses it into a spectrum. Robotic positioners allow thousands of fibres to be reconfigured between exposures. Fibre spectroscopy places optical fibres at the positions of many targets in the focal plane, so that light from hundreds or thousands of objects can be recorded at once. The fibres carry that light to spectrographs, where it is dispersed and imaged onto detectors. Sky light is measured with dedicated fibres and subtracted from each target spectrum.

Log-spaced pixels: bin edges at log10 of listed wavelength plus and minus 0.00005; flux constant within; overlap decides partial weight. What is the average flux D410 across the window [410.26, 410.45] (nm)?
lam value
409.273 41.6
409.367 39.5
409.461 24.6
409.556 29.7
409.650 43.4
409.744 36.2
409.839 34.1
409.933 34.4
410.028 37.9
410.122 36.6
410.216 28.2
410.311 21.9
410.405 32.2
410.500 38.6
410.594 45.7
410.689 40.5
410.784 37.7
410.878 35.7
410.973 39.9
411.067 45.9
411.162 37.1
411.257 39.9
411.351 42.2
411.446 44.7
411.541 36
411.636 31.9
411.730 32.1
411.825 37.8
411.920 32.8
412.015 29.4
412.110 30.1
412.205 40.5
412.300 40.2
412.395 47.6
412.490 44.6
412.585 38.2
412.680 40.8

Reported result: 27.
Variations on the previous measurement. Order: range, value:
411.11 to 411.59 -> 40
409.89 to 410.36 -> 31.8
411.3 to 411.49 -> 43.4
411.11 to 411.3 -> 38.5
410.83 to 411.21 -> 39.7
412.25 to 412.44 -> 43.8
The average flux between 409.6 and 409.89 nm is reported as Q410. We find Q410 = 37.8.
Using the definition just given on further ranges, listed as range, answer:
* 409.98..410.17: 37.2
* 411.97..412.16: 29.9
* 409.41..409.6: 27.3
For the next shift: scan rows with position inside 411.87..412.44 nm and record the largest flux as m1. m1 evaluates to 47.6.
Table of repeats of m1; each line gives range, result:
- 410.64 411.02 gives 40.5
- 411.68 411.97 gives 37.8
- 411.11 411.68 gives 44.7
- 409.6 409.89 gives 43.4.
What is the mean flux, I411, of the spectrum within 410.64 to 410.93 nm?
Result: 37.9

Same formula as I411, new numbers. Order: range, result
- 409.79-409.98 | 34.2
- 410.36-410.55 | 35.6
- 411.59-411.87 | 34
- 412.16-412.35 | 40.4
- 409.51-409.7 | 36.7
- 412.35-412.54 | 46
